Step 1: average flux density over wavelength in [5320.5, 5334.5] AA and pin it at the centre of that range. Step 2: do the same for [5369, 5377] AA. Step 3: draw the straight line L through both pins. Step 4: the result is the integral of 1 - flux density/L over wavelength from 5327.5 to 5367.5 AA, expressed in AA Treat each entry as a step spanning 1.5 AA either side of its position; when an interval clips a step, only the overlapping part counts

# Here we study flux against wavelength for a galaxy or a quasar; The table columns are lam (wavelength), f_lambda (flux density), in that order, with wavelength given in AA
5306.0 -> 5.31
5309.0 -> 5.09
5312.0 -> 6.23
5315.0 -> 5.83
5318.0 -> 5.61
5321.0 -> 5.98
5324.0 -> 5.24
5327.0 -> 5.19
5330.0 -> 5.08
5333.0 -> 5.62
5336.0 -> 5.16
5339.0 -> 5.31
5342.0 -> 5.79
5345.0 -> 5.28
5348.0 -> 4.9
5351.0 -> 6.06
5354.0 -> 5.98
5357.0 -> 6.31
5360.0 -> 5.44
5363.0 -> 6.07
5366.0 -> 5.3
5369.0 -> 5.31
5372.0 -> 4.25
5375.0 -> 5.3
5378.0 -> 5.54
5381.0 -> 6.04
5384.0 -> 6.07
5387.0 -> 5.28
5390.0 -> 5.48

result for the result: -2.9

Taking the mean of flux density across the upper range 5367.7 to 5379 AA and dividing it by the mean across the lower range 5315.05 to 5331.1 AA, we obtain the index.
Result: 0.9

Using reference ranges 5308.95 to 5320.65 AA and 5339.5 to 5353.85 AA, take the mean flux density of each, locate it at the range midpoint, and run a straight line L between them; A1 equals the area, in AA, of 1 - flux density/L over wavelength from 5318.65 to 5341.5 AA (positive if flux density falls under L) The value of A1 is 1.1 AA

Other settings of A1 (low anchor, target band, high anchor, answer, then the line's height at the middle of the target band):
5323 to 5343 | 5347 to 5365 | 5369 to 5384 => -1.53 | 5.35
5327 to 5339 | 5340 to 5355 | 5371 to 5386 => -0.67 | 5.34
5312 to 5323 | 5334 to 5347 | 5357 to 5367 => 0.91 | 5.78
